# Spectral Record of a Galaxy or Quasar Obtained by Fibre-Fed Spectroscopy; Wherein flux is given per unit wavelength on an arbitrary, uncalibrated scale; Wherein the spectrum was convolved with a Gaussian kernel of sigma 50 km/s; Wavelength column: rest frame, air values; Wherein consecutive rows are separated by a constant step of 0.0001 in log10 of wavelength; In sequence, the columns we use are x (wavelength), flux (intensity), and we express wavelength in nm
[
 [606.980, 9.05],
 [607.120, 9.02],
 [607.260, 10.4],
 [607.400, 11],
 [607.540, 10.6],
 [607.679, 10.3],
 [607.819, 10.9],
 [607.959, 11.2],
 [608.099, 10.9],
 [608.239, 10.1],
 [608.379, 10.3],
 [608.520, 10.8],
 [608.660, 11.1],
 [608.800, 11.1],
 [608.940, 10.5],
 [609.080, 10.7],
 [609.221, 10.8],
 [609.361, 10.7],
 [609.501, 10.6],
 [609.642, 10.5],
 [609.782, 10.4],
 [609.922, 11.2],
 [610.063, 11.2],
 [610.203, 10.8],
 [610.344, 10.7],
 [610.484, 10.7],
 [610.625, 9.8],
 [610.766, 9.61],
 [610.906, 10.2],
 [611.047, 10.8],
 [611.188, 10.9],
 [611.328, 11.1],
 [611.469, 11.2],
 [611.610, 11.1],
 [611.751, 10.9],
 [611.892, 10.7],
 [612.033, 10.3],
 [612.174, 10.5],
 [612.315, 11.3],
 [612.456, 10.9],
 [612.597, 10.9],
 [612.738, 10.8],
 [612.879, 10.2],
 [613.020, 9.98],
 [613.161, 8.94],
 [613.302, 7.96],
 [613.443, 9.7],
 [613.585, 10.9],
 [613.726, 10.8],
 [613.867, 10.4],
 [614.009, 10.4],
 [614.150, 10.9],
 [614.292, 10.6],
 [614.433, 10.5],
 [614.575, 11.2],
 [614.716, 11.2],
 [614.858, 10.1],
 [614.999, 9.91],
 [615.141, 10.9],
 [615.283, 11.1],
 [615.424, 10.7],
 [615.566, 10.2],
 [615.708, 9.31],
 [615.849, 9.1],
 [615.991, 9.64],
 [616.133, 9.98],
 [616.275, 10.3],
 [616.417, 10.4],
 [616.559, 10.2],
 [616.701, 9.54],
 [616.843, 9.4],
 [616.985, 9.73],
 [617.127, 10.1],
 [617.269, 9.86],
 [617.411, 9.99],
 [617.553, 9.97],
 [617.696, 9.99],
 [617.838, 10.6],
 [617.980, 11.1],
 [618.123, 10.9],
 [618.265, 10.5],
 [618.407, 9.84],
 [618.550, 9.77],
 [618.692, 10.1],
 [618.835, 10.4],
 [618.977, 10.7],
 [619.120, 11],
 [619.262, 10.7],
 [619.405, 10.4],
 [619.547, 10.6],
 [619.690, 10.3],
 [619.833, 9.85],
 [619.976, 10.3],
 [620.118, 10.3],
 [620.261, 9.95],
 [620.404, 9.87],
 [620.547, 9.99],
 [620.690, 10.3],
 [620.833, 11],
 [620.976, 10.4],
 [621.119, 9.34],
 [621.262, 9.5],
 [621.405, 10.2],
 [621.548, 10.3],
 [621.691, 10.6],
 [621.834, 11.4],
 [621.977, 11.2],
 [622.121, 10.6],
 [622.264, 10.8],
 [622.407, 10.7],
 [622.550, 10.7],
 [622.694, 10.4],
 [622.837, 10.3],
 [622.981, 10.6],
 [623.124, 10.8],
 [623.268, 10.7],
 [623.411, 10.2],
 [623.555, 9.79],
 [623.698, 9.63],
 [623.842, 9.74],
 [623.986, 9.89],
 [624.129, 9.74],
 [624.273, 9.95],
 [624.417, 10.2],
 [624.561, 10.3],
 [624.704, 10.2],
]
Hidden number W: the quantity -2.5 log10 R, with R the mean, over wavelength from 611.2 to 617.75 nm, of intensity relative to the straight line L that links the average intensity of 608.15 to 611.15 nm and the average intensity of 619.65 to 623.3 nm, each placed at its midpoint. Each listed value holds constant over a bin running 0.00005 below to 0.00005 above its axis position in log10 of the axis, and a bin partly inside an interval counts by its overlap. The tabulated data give 0.02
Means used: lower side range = 10.6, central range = 10.3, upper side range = 10.4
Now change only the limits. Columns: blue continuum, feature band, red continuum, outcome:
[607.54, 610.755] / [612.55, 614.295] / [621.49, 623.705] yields 0.050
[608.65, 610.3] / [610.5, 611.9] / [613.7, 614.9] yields 0.013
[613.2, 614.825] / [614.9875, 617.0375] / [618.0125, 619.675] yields 0.040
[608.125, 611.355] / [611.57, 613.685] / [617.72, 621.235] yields 0.022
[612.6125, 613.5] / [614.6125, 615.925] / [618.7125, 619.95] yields -0.037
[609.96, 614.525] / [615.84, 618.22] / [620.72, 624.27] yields 0.037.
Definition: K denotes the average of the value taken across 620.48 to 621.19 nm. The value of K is 10.2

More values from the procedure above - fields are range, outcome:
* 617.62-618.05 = 10.5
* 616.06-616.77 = 10.1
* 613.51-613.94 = 10.7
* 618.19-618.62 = 10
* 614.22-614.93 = 10.7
